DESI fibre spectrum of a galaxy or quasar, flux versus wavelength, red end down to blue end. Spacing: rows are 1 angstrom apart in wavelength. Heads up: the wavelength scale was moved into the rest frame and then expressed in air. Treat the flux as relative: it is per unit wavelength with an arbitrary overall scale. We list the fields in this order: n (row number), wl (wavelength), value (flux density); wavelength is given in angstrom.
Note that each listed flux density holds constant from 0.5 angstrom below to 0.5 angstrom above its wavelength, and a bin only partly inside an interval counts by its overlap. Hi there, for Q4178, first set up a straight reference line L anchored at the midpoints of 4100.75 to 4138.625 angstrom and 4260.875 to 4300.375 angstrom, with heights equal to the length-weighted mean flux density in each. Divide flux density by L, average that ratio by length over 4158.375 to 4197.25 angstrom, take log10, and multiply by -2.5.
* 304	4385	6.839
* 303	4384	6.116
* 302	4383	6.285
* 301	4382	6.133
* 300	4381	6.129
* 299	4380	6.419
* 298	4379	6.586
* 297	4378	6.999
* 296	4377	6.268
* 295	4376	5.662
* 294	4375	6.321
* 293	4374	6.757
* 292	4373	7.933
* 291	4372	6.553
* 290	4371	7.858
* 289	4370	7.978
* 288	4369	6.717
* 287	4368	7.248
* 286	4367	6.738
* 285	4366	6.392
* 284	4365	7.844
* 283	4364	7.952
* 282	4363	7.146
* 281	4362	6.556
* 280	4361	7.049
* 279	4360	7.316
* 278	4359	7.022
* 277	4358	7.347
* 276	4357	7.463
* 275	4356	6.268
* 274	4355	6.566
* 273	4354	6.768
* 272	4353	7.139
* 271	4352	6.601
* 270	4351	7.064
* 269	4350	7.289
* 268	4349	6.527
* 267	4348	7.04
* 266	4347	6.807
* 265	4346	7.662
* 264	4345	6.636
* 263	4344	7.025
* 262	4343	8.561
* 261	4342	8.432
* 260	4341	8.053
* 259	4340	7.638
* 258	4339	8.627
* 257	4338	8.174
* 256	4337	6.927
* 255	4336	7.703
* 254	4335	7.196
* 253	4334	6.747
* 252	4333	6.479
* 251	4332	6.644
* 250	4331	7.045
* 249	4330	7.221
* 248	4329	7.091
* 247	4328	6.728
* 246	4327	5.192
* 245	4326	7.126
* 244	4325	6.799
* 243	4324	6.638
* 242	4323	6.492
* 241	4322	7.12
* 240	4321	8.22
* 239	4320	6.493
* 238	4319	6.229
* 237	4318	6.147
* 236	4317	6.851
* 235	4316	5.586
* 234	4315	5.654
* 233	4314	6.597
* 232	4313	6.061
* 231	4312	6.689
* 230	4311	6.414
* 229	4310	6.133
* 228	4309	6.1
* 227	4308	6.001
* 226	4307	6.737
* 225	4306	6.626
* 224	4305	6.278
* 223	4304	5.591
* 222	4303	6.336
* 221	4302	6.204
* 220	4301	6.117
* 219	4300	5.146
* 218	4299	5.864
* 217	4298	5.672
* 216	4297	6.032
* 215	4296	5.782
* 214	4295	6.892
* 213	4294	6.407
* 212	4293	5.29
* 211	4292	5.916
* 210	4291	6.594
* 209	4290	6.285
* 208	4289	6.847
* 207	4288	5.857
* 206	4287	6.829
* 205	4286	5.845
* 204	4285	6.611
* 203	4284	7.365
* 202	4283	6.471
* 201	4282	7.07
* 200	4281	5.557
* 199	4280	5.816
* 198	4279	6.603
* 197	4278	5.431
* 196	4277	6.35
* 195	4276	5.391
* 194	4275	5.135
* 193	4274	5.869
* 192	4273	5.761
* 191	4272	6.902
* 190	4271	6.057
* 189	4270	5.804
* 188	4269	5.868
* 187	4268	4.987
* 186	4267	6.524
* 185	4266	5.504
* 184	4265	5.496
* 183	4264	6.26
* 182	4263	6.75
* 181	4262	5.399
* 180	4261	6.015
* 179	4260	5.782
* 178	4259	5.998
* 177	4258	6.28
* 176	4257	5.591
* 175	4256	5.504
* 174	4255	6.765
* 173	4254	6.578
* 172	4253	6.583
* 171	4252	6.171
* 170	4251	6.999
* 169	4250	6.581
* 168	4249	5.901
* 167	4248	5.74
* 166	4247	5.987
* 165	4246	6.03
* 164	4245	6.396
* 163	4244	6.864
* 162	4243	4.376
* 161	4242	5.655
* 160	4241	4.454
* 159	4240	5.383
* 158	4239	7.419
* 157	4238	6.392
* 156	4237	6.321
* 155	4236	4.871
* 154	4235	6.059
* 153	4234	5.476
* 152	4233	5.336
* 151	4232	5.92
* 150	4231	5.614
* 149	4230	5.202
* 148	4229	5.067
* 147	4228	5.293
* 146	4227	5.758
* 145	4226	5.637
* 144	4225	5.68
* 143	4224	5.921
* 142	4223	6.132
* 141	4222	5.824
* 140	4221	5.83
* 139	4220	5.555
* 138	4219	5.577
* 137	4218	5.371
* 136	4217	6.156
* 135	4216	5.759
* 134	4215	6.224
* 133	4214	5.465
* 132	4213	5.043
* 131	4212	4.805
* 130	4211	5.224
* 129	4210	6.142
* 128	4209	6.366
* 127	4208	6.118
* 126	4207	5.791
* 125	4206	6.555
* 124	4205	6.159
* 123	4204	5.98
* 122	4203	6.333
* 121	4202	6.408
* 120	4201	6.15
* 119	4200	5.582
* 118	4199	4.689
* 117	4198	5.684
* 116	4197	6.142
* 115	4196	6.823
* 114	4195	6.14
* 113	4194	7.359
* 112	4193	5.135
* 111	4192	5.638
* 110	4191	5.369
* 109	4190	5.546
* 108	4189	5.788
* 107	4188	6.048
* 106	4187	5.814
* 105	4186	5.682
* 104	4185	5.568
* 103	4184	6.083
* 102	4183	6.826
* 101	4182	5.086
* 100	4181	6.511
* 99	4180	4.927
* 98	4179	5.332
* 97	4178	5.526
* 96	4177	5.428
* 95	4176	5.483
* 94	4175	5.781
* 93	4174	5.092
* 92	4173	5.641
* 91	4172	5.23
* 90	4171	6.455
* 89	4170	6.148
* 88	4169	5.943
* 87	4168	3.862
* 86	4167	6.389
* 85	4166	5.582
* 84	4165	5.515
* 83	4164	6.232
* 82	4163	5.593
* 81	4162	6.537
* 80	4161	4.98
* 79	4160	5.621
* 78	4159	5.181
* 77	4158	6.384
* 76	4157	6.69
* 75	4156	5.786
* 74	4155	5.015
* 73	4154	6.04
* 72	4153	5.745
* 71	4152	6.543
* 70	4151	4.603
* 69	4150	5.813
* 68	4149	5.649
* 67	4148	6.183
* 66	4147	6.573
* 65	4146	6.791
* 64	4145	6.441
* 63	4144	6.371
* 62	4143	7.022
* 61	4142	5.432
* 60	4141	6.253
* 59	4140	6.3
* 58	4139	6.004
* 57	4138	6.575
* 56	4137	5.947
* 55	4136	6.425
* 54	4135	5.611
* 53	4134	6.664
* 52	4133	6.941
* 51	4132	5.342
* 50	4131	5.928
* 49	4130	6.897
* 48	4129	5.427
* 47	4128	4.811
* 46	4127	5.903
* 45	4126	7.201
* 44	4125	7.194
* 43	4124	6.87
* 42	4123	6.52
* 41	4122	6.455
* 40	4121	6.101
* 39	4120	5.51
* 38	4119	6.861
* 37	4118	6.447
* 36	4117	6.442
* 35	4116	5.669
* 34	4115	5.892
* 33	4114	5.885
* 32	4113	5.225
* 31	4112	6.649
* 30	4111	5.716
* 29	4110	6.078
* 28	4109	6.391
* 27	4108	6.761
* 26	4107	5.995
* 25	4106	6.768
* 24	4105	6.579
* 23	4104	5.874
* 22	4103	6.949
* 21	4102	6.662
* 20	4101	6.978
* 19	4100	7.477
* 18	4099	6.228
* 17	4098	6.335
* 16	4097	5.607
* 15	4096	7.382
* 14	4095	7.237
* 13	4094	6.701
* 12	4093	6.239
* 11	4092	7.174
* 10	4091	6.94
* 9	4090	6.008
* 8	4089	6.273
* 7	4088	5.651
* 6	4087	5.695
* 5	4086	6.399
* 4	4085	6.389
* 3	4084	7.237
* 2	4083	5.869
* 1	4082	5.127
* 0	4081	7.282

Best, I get 0.08 mag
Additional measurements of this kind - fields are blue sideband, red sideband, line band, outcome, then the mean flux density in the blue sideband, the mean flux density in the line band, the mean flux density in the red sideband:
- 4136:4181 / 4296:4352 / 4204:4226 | 0.064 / 5.85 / 5.8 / 6.73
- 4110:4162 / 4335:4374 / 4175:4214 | 0.105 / 6.09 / 5.82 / 7.27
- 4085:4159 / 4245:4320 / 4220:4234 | 0.101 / 6.26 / 5.62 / 6.13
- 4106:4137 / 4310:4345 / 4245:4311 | 0.110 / 6.2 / 6.11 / 6.94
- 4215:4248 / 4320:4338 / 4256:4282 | 0.053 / 5.74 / 5.9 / 6.93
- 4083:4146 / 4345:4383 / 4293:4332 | 0.070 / 6.34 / 6.37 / 6.91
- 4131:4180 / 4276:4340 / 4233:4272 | 0.050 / 5.88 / 5.97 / 6.47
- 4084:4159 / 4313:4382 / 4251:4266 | 0.100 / 6.26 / 6.09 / 6.96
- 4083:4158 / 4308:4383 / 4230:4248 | 0.145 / 6.27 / 5.78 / 6.9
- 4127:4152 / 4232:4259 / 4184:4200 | 0.038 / 6.09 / 5.83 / 5.99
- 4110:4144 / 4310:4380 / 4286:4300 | 0.109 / 6.19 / 6.13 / 6.96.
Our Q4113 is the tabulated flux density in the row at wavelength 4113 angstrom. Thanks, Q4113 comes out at 5.225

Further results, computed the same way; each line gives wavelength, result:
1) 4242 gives 5.655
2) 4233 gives 5.336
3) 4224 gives 5.921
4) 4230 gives 5.202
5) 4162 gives 6.537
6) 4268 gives 4.987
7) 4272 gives 6.902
